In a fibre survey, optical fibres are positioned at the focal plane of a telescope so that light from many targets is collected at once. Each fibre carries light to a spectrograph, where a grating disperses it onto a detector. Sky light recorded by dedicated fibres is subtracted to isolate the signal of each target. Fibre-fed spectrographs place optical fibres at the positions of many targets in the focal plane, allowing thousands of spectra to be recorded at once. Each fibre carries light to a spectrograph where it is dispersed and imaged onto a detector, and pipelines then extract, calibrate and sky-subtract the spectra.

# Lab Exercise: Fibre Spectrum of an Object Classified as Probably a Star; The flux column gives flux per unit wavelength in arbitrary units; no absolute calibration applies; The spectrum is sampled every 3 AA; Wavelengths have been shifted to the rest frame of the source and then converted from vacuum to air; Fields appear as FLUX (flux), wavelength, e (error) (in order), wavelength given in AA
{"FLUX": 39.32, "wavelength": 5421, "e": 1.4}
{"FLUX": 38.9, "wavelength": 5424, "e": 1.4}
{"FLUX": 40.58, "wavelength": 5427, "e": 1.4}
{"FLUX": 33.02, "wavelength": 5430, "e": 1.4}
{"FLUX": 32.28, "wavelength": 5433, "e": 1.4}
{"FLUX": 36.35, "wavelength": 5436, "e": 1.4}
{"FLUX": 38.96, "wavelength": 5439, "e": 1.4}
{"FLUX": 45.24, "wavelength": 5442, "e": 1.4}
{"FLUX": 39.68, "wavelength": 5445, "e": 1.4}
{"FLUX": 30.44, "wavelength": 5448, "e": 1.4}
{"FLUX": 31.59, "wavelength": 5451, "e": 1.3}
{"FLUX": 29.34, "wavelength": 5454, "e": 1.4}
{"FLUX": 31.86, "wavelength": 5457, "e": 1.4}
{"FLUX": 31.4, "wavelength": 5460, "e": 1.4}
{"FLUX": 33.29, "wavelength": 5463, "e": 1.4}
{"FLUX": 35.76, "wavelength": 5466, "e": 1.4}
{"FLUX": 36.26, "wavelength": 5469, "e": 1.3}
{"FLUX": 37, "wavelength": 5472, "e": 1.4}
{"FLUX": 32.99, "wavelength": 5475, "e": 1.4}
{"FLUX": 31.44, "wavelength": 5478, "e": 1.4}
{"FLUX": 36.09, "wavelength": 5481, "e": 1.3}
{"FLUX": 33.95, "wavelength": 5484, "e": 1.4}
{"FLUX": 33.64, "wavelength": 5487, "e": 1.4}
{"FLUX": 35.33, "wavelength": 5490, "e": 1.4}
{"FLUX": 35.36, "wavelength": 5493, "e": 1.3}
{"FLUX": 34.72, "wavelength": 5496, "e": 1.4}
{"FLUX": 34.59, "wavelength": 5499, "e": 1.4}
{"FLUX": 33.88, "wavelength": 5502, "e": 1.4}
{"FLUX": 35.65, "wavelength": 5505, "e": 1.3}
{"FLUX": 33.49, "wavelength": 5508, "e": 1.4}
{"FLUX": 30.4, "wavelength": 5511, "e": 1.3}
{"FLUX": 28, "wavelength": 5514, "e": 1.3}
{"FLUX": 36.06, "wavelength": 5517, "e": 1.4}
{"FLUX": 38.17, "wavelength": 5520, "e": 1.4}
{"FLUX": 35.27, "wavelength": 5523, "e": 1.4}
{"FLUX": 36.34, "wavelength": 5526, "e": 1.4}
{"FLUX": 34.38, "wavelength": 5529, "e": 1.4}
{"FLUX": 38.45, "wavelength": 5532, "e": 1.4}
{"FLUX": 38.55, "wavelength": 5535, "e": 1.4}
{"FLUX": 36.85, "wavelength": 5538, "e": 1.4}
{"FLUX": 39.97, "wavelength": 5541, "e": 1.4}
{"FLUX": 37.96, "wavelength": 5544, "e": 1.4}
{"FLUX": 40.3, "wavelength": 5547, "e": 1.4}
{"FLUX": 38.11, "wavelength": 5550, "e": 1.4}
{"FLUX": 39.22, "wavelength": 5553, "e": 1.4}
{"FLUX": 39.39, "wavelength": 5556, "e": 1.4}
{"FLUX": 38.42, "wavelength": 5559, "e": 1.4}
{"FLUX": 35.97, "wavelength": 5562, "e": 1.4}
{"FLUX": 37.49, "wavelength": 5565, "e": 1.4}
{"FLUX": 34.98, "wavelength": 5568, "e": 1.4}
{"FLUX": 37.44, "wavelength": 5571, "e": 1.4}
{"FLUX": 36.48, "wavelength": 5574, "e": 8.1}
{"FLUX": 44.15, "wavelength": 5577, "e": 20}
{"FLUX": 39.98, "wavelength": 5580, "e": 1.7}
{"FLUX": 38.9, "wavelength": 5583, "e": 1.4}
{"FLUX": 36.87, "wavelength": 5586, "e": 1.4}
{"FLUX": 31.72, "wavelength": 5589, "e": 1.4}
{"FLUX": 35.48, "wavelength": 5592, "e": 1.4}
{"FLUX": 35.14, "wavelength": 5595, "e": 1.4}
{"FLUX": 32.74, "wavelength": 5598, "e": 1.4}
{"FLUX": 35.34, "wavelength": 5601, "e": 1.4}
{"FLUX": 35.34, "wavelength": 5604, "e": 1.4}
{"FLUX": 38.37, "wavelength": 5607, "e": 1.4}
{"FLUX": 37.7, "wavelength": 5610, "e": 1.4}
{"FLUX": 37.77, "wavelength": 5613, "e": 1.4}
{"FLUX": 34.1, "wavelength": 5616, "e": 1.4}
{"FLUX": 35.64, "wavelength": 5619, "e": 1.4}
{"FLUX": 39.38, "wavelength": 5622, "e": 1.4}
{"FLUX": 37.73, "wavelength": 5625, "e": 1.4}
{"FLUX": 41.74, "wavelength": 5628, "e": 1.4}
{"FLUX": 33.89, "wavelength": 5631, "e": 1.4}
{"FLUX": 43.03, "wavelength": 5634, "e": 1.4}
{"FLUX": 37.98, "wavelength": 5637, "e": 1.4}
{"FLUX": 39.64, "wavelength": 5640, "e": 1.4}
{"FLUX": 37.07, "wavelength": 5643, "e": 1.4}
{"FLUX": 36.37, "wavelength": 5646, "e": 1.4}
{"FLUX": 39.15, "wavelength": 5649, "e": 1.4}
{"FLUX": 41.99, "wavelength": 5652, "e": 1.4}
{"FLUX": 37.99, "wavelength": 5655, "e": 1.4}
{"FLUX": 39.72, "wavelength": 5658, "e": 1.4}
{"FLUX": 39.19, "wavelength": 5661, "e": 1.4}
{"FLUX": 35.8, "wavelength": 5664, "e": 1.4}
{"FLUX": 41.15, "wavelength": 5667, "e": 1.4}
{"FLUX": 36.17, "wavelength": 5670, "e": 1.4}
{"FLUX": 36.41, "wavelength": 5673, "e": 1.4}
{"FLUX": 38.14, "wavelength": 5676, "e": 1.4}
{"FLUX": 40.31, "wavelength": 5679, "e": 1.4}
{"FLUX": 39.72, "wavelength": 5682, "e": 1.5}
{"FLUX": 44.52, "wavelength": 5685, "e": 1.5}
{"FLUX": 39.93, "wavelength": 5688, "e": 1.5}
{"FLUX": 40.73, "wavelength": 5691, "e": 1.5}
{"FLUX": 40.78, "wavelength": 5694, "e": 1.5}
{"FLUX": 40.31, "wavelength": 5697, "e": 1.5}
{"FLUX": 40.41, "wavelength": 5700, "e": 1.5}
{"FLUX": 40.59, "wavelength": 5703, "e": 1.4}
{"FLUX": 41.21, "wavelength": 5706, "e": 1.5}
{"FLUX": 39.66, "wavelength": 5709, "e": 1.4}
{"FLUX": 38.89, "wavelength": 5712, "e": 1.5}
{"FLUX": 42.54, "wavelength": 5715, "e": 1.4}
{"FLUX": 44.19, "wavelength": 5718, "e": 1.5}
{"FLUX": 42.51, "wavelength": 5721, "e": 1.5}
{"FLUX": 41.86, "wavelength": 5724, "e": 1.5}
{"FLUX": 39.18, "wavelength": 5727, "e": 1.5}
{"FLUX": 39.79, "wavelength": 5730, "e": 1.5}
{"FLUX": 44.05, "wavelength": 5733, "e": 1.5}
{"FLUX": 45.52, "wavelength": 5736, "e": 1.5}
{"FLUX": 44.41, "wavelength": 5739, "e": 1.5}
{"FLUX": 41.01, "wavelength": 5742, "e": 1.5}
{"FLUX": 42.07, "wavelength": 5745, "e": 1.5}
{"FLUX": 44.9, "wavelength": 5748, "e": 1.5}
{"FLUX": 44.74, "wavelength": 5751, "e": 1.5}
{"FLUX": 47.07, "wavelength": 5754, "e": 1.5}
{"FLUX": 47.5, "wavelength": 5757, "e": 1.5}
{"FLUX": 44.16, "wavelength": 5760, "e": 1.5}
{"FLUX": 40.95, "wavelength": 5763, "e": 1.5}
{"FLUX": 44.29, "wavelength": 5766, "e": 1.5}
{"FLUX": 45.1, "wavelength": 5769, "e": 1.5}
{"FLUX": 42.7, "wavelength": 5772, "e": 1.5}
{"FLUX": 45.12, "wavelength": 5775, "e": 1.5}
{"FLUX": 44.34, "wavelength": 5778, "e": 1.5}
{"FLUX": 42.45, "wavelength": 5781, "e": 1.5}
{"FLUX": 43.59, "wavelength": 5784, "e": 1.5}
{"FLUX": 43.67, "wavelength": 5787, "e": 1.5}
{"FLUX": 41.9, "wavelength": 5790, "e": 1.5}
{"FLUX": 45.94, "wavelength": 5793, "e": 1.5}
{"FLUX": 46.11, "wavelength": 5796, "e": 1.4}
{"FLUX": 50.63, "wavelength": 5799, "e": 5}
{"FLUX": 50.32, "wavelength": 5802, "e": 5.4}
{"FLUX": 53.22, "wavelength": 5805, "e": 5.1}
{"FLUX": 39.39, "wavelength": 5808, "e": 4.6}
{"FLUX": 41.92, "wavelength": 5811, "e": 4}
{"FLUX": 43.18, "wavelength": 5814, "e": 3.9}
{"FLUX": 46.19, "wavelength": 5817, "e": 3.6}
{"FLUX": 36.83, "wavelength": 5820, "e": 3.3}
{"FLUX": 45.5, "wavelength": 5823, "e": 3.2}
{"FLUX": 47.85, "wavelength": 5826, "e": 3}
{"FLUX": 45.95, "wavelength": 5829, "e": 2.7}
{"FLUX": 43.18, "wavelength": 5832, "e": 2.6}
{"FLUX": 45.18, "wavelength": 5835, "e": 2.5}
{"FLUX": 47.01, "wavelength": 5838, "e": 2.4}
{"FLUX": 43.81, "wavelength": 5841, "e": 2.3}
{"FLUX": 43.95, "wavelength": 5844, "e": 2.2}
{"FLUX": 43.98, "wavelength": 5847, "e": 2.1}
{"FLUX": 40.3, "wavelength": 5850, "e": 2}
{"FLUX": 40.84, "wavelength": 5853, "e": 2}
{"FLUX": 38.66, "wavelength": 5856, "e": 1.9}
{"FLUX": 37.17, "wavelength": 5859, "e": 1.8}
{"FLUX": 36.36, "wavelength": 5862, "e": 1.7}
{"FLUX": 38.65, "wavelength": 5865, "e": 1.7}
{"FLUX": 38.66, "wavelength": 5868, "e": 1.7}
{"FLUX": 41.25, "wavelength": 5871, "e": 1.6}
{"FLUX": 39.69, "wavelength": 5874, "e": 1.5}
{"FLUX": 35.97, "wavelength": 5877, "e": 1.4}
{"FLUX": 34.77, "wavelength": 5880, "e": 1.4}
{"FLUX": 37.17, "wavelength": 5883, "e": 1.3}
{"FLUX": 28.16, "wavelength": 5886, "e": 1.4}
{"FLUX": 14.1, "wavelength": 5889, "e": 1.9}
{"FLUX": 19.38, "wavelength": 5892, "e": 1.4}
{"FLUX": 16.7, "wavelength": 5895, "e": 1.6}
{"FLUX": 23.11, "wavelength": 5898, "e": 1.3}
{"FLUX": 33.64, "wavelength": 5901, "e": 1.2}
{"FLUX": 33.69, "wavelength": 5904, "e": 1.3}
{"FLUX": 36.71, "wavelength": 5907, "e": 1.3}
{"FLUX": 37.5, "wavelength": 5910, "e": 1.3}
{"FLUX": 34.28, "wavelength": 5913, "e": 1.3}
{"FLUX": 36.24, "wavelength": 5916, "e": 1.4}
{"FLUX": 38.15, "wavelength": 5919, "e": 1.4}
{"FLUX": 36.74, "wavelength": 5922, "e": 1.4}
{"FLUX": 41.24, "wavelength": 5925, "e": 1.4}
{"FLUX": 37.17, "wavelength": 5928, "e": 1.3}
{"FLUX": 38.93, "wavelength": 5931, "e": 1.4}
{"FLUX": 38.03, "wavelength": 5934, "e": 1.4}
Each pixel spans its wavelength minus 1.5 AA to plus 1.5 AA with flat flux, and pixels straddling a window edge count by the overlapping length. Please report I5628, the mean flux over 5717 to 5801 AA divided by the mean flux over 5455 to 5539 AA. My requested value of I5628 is 1.27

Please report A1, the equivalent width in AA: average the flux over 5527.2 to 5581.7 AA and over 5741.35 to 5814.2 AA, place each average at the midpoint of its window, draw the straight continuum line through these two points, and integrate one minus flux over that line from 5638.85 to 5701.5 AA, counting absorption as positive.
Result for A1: 3.4 AA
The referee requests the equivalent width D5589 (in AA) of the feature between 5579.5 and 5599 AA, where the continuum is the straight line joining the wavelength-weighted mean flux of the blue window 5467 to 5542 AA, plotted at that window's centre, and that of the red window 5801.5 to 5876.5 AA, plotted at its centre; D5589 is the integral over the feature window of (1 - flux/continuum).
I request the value 0.7 AA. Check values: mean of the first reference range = 35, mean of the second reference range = 42.6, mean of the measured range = 35.7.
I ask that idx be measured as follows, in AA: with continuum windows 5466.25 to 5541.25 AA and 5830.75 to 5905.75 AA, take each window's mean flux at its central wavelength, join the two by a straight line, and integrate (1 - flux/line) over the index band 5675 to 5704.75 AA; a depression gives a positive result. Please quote -4.4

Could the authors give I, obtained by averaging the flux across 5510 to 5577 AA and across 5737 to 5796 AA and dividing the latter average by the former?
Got 1.19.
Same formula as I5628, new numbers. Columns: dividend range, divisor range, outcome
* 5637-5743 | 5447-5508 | 1.19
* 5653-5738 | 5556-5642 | 1.08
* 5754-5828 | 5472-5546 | 1.27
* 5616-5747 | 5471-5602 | 1.11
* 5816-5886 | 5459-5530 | 1.19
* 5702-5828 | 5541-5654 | 1.16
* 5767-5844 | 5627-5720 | 1.13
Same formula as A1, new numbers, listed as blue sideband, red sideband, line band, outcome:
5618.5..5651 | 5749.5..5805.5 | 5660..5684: 1.1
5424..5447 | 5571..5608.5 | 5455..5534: 6.5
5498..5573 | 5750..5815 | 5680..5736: 1.4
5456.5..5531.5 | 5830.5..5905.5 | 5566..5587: -2.3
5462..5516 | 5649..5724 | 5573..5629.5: 0.6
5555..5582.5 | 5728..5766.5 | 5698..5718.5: 0.8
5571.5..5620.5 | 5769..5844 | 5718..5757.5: -1.1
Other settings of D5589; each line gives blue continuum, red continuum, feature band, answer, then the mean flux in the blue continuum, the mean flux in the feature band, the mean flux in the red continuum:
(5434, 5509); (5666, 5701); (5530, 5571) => -1.6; 34.7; 38.1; 39.9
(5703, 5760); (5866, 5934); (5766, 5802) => -4.5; 42.8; 44.9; 33.5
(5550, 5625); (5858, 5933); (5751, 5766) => -4.1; 37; 44.8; 33.8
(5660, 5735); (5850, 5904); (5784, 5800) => -3.9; 40.4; 45.3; 32.8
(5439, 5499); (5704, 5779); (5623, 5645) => 0.6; 34.6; 38.7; 43.1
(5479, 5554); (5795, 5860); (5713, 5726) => -0.4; 35.7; 42.5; 44.2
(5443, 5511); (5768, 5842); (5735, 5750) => -0.3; 34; 43.6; 44.8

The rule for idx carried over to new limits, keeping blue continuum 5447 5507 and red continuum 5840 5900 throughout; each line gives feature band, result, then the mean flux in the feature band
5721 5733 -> -2.4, 41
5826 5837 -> -3.5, 45.3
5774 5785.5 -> -3.2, 43.8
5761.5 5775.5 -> -3.7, 43.5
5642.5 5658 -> -2.1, 38.7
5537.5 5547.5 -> -1.5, 38.8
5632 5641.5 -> -1.6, 39.9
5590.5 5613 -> -1.2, 35.9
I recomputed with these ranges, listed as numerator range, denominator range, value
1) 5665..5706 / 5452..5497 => 1.18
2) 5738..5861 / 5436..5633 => 1.22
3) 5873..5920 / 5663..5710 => 0.78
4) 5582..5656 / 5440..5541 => 1.07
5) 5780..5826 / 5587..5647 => 1.22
